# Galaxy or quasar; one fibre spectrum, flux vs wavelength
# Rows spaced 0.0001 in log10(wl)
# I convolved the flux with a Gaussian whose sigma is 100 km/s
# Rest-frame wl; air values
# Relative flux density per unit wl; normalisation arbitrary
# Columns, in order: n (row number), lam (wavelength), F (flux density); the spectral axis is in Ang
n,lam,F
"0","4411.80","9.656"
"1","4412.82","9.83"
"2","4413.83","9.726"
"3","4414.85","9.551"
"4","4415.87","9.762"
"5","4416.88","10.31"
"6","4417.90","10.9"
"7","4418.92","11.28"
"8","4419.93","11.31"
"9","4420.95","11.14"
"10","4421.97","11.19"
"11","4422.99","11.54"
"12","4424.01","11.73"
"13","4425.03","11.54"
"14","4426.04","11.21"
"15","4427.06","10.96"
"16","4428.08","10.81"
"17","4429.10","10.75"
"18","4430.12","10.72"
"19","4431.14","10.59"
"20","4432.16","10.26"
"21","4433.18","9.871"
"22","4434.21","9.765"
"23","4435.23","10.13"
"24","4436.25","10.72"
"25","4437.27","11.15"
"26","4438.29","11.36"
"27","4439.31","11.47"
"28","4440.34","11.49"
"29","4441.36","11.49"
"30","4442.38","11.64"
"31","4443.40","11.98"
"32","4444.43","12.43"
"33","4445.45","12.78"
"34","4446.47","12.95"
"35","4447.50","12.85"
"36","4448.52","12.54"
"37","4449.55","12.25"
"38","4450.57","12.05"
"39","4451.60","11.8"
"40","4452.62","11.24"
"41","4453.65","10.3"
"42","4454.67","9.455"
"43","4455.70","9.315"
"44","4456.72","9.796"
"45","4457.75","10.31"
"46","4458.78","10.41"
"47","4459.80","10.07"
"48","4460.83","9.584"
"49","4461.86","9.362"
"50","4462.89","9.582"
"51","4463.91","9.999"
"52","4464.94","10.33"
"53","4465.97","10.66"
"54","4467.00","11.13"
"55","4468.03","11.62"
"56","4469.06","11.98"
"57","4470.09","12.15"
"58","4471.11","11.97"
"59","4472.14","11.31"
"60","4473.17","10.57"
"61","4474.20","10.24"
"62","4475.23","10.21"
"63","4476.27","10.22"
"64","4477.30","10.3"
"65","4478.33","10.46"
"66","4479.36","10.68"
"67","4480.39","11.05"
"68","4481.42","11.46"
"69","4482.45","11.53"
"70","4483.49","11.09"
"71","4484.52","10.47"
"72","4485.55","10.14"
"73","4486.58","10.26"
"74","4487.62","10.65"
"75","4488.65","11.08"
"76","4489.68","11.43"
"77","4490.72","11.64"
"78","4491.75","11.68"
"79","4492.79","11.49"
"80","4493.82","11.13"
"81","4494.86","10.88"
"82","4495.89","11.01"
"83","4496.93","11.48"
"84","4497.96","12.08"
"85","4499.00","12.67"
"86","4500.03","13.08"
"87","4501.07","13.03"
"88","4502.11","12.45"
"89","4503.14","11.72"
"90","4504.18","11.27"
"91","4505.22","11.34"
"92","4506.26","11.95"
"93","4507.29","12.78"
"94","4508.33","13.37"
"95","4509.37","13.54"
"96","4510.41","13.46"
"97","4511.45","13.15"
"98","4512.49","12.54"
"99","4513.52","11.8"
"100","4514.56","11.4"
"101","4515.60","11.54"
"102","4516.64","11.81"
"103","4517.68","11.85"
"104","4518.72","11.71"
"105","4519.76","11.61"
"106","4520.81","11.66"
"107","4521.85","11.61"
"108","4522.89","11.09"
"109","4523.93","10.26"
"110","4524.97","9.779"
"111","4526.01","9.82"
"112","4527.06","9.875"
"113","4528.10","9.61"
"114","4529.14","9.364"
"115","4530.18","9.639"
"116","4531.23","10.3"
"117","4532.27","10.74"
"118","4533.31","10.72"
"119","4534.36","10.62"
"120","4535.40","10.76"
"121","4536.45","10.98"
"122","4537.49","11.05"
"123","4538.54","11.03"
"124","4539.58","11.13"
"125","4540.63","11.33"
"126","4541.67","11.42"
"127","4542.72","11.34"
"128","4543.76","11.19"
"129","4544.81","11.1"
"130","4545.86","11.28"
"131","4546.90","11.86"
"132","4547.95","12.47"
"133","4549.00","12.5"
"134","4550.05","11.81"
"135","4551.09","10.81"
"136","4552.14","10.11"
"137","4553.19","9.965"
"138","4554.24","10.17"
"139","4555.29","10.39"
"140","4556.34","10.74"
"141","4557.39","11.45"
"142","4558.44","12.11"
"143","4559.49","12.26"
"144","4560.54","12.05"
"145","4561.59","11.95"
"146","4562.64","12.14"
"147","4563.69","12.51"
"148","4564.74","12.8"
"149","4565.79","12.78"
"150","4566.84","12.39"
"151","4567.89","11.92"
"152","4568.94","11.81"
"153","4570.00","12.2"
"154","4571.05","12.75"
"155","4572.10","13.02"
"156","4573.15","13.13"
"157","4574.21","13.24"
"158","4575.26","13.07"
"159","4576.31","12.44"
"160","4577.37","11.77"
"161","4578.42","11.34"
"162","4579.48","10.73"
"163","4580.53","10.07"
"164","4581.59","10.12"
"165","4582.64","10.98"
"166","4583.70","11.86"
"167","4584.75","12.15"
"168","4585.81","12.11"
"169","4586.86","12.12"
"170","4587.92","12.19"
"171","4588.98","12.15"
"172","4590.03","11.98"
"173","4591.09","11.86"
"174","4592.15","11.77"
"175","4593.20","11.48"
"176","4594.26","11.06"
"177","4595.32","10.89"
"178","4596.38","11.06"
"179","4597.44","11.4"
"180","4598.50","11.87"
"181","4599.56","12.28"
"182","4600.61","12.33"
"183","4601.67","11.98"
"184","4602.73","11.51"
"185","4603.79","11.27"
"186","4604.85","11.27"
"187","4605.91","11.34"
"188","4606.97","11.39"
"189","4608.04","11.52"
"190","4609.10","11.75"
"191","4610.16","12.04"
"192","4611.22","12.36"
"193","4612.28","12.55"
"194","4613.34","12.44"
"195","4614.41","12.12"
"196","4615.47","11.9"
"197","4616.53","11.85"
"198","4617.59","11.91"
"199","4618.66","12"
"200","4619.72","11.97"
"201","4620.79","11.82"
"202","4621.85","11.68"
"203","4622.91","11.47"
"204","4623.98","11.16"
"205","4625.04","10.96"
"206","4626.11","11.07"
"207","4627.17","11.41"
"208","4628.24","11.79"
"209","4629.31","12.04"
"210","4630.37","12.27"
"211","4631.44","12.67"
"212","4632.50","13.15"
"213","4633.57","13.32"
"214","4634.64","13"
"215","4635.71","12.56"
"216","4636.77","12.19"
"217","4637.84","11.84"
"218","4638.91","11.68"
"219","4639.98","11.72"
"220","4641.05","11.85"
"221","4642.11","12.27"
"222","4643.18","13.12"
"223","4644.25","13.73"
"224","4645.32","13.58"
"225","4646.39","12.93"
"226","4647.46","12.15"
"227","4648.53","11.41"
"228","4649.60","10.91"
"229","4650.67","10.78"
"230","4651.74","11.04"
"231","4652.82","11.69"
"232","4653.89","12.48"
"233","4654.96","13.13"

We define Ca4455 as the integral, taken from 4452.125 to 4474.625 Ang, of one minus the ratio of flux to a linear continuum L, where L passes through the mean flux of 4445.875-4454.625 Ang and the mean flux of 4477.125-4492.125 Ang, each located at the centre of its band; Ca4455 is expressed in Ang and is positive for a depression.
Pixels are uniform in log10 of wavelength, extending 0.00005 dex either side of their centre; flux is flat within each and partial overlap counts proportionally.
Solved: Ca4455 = 1.93 Ang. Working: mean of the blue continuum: 11.9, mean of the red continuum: 10.9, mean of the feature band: 10.5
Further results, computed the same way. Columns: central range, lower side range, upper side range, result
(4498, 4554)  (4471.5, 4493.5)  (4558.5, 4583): 0.1 Ang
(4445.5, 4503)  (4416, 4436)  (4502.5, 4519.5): 2.5 Ang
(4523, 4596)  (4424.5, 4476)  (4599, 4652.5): 1.3 Ang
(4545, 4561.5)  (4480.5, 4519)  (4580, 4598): 0.4 Ang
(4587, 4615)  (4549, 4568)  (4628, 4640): 0.6 Ang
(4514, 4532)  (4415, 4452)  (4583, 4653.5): 1.3 Ang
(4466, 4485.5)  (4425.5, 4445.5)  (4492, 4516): 1.2 Ang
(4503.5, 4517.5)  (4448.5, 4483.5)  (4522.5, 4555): -2.0 Ang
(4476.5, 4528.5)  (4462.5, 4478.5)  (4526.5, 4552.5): -2.9 Ang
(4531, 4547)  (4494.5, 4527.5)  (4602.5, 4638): 1.1 Ang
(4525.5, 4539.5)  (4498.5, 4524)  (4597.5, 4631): 2.0 Ang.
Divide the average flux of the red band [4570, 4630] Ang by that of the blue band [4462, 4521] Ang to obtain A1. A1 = 1.03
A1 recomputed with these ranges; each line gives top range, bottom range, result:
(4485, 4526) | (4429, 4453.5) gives 1.02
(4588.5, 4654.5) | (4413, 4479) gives 1.09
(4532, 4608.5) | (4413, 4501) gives 1.05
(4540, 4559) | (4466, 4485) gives 1.02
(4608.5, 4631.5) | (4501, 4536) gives 1.04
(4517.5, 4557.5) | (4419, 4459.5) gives 0.98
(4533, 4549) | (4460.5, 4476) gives 1.05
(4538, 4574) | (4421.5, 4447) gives 1.04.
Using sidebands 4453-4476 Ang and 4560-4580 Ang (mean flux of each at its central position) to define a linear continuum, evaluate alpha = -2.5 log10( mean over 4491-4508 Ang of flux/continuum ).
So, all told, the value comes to -0.08 mag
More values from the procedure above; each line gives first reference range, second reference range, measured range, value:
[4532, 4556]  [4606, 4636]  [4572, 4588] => -0.03 mag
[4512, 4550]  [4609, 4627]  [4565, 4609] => -0.02 mag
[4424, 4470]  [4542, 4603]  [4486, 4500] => -0.01 mag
